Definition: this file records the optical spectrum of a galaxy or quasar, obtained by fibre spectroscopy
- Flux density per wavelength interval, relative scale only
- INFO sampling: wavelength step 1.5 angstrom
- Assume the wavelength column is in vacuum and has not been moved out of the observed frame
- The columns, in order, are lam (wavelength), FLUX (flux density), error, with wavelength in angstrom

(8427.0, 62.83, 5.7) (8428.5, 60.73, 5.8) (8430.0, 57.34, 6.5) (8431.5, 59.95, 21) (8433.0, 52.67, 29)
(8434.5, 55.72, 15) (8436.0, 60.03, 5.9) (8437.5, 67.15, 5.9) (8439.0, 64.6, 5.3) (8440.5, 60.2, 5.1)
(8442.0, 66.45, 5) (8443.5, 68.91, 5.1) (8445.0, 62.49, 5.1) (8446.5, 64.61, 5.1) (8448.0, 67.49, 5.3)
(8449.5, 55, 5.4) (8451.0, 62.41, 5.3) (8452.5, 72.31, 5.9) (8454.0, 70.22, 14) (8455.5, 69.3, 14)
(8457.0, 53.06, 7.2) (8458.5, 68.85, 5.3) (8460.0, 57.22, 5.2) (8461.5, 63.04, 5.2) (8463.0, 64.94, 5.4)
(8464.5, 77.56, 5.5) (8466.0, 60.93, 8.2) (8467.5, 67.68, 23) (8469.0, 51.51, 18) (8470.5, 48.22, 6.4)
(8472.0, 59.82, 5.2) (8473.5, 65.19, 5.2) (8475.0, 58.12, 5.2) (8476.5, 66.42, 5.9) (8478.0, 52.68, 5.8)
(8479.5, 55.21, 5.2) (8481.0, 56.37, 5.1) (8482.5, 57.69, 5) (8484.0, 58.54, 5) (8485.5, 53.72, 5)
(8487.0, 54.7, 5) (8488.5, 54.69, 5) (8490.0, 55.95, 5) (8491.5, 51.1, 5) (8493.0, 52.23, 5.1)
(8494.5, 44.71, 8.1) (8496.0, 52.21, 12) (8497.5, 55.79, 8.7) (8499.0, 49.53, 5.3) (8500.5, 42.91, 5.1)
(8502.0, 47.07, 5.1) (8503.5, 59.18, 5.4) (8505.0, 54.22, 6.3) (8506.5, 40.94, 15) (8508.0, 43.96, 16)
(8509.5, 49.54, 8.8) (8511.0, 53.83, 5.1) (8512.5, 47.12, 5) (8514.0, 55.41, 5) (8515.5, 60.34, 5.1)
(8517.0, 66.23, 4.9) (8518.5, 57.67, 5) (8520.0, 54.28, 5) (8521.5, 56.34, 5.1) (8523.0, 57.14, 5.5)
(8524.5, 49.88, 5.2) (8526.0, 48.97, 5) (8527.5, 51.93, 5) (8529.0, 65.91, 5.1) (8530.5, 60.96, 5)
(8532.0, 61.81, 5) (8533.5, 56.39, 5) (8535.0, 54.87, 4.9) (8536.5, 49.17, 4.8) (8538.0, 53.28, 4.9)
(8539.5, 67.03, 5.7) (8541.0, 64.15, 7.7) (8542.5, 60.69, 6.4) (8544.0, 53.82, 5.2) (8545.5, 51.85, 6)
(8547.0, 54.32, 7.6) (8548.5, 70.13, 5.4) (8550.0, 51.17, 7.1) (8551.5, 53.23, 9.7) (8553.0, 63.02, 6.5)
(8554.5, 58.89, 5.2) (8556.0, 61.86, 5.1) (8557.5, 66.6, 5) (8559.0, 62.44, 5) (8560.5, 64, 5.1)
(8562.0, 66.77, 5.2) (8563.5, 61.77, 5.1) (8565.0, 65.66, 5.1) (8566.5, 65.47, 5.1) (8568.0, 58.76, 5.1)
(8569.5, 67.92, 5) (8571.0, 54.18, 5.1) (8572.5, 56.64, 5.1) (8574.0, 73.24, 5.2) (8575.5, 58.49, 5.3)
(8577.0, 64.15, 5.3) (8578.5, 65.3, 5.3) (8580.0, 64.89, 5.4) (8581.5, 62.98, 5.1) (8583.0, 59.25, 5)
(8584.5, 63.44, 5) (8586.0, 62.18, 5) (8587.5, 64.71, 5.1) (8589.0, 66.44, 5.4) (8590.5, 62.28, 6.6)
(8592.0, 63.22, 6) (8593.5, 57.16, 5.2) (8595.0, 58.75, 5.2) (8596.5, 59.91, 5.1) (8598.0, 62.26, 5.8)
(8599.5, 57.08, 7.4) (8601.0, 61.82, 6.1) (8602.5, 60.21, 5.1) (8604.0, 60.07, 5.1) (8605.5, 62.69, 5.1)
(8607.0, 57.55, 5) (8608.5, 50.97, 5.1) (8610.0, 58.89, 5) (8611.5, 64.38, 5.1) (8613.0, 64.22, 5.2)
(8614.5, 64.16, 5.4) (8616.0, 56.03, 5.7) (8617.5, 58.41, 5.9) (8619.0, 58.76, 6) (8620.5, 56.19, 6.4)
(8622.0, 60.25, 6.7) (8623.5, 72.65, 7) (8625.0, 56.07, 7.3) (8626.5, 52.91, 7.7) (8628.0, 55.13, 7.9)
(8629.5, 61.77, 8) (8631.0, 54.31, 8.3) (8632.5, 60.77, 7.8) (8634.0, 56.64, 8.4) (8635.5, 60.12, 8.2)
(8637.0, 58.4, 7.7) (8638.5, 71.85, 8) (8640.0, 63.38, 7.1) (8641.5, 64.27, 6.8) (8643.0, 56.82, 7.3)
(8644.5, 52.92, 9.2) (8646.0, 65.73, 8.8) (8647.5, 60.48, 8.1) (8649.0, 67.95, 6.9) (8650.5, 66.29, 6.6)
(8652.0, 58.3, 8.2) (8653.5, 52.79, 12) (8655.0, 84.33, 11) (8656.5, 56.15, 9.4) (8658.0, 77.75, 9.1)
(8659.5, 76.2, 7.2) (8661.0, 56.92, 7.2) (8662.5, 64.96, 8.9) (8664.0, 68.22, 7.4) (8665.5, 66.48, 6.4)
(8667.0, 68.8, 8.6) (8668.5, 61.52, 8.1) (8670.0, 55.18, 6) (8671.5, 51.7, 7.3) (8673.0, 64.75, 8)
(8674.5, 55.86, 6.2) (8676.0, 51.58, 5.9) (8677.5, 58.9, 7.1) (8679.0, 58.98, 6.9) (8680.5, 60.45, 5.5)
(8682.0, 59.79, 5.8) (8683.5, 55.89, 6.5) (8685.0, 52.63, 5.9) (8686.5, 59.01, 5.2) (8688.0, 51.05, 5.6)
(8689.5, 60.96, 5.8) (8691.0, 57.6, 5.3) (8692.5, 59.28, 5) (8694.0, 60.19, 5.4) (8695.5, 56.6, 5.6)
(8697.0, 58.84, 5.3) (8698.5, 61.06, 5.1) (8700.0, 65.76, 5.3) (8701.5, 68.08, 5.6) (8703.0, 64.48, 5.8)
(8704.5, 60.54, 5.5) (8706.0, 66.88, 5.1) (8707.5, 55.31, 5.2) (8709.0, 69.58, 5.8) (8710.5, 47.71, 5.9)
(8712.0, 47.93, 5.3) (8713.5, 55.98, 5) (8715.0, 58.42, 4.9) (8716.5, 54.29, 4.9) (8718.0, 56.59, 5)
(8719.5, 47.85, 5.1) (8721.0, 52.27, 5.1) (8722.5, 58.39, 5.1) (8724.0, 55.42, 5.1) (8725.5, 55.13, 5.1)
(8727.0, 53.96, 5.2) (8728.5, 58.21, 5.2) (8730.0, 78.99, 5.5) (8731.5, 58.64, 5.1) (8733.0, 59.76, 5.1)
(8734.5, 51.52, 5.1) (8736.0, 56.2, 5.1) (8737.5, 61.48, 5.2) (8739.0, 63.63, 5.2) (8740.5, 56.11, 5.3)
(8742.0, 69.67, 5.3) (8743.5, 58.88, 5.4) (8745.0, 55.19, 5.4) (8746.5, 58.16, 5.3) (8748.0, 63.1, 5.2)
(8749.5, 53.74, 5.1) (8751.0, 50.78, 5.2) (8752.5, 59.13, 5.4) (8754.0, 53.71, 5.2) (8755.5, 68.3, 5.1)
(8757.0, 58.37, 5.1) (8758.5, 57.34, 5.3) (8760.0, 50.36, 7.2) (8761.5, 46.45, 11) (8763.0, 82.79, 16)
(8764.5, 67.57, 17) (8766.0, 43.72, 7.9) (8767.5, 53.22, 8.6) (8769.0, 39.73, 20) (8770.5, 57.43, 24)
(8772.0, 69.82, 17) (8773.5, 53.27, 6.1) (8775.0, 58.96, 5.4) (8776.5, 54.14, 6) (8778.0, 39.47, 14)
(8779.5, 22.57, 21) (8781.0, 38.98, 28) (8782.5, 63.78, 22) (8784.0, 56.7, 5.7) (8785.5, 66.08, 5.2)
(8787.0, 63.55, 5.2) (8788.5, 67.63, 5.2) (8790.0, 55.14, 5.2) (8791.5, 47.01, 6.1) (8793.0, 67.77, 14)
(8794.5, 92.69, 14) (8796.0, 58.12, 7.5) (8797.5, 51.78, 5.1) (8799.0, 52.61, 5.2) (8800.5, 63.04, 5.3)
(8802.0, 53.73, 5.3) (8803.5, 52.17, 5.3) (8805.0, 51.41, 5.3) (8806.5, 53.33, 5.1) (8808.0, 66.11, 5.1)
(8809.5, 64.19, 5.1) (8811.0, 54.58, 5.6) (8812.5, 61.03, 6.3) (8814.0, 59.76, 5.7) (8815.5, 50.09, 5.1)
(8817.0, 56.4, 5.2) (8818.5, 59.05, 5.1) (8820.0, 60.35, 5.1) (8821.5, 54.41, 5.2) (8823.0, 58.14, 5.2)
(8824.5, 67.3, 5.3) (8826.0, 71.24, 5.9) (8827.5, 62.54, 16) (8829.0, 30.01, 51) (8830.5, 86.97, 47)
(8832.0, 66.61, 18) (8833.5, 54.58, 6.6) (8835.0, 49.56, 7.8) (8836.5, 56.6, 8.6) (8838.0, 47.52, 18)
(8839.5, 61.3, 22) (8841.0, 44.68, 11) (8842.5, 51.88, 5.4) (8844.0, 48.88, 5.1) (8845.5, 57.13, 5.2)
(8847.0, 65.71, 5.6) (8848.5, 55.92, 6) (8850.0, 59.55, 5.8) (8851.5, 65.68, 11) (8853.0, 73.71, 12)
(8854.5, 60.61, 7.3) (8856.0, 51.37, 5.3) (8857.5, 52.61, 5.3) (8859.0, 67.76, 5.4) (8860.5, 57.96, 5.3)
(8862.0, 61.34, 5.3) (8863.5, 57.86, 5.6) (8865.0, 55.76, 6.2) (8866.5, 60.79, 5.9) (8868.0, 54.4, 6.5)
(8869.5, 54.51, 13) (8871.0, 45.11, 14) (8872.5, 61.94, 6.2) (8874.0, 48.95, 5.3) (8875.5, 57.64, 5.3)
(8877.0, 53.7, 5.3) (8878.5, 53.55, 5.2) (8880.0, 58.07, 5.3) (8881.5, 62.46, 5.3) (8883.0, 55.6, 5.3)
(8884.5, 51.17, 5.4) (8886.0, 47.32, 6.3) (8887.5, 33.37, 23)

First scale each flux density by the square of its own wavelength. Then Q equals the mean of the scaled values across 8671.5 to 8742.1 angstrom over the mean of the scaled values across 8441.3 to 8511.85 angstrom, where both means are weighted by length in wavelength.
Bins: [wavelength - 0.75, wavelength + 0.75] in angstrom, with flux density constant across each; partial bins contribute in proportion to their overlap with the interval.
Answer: 1.07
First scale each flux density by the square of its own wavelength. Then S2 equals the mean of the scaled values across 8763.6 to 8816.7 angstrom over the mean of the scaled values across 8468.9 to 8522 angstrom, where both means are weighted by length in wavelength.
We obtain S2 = 1.1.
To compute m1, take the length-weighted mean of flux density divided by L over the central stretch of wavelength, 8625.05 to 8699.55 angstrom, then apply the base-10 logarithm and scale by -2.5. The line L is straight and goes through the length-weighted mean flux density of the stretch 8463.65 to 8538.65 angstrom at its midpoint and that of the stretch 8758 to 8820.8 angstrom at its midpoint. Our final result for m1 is -0.08 mag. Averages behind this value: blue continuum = 55.2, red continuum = 56.8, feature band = 60.6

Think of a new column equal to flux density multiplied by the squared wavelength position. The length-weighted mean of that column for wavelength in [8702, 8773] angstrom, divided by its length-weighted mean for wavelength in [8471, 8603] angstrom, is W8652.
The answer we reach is 1.05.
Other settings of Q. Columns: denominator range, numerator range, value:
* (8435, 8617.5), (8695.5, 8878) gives 1.04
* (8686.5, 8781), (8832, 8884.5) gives 1.02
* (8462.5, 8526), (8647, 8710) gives 1.17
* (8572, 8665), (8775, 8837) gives 0.97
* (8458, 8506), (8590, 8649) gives 1.10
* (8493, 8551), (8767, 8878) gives 1.12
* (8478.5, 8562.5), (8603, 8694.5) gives 1.12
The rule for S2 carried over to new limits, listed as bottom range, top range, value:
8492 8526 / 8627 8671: 1.24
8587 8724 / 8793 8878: 1.01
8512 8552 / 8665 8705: 1.08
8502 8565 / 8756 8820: 1.06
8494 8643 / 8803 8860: 1.05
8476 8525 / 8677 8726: 1.13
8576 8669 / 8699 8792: 0.95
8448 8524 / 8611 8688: 1.11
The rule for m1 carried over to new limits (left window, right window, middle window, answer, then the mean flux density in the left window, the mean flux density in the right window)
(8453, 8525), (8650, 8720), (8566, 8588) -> -0.083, 56.4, 60.2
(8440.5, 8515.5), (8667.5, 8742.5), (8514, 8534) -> 0.006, 57.6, 58.4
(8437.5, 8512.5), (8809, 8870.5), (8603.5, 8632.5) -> -0.022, 58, 58.2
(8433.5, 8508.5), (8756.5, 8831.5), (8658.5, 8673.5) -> -0.104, 58.5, 57.5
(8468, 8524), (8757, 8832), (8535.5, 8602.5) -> -0.115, 54.1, 57.5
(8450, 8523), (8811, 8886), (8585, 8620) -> -0.064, 56.9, 57.4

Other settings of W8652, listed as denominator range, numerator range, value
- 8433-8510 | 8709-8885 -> 1.06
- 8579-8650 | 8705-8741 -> 0.97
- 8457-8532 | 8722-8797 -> 1.10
